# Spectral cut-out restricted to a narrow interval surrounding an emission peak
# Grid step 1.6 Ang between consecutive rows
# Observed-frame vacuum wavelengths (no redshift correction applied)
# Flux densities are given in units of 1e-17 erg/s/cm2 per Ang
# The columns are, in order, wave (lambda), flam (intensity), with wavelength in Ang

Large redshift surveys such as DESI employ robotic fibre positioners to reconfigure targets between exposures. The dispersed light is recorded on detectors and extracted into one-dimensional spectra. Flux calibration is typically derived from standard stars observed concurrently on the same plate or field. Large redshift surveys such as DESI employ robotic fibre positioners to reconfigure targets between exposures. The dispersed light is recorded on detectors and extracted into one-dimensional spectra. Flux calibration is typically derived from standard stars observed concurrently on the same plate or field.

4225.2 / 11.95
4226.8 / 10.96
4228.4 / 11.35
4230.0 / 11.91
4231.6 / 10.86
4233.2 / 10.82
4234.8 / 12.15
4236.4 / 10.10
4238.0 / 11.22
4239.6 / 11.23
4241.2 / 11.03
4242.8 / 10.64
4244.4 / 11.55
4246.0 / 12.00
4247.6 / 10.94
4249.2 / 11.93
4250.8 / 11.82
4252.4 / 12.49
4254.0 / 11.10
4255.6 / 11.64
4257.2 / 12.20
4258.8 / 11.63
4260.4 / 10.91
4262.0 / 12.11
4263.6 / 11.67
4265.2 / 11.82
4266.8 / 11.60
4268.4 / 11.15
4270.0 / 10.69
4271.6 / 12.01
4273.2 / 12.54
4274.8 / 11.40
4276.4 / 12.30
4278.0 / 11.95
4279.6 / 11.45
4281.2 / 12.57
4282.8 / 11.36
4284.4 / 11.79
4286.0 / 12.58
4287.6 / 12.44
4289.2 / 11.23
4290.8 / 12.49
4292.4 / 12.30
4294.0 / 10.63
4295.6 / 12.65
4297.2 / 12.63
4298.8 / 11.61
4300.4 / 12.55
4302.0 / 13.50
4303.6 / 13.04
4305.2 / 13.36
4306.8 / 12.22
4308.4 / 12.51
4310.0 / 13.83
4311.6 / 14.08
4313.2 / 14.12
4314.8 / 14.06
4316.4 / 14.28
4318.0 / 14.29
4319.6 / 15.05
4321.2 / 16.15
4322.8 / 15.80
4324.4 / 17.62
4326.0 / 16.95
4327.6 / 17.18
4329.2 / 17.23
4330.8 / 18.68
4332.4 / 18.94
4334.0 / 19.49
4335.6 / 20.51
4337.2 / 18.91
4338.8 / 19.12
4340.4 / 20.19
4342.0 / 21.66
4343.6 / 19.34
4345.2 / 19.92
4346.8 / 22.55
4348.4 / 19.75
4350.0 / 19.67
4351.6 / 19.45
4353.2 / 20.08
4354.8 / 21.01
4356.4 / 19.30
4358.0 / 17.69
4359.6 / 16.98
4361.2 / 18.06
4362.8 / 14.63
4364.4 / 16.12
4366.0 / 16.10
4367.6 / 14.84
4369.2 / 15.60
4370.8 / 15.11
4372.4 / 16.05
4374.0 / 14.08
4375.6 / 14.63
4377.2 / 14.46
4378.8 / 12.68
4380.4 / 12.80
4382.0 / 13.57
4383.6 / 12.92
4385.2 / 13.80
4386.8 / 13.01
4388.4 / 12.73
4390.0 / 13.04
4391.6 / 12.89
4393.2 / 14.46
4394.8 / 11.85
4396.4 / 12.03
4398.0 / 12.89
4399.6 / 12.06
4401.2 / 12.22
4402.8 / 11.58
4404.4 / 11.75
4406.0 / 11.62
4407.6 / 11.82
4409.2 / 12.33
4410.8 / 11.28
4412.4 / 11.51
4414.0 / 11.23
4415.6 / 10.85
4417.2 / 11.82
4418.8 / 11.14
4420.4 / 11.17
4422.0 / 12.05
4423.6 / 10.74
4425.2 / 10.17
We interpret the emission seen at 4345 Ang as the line Mg II 2798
